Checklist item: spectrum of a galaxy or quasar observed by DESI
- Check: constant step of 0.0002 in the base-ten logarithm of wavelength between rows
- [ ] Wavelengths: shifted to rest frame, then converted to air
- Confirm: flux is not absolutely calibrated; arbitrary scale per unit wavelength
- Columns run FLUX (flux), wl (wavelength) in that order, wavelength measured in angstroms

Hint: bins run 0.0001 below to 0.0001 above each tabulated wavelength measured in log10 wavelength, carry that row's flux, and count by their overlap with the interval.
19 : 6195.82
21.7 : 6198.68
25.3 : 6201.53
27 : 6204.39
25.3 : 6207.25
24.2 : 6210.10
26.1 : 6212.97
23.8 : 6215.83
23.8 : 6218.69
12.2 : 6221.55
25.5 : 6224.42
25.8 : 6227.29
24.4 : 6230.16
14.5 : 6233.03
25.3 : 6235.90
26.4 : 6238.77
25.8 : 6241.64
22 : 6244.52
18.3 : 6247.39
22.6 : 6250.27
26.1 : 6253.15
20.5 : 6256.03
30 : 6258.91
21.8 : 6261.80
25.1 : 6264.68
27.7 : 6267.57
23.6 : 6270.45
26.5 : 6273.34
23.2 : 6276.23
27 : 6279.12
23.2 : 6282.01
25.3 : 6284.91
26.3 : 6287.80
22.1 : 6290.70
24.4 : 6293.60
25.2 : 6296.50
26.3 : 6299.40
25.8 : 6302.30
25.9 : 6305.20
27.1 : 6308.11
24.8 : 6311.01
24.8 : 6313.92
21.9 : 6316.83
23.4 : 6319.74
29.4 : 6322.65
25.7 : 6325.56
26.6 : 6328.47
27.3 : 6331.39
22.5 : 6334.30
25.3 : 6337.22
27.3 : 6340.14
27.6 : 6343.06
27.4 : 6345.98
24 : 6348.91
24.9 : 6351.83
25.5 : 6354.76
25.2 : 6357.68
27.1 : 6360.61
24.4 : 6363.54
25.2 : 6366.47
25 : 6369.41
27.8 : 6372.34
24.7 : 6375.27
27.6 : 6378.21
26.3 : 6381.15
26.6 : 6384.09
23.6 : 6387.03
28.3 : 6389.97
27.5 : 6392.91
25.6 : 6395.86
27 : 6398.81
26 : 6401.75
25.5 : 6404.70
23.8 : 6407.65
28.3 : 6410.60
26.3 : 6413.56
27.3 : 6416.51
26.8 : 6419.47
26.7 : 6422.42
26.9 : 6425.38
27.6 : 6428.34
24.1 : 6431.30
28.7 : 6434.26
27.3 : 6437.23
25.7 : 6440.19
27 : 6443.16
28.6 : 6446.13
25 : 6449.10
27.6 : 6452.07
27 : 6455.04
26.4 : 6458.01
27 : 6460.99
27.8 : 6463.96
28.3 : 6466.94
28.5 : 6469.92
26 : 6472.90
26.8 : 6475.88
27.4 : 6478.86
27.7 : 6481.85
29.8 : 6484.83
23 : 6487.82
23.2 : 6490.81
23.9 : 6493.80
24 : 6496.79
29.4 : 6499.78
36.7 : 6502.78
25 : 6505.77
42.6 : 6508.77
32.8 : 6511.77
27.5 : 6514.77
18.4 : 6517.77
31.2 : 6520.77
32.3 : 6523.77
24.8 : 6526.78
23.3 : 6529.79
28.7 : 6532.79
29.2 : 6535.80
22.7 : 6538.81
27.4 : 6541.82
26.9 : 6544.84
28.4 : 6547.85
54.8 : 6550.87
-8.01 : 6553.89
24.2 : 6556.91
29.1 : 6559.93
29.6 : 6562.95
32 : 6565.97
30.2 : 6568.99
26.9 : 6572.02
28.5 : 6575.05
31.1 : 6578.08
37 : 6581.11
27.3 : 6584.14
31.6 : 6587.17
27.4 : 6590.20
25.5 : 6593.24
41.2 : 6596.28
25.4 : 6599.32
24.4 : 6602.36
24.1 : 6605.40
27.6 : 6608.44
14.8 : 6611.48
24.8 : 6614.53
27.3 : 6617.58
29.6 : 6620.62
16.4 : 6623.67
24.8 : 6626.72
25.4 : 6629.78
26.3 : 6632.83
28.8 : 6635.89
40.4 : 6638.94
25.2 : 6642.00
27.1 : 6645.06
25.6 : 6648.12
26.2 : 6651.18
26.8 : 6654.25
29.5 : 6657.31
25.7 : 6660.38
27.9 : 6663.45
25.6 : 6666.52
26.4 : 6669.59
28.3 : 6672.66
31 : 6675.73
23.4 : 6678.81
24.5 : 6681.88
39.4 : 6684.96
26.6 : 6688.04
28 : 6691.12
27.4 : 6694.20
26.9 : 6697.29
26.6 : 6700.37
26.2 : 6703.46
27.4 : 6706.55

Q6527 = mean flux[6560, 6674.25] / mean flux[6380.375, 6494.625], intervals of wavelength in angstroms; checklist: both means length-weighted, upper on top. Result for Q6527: 1.0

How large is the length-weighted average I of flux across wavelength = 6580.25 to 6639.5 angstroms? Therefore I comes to 27.2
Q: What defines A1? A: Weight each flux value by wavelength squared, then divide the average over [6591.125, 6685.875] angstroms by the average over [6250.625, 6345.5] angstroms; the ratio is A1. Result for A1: 1.19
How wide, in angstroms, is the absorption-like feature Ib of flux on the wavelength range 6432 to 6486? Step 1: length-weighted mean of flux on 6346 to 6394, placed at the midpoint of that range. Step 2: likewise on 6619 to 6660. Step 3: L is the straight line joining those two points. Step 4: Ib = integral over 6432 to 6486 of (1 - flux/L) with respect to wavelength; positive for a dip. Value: -2.1 angstroms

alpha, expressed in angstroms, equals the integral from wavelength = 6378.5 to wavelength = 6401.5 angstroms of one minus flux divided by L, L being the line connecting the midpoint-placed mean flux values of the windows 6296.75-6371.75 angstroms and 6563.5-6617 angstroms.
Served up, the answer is -0.22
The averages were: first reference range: 25.6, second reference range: 28.2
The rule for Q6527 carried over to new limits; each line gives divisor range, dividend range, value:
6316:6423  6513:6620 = 1.05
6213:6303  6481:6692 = 1.16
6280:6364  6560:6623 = 1.11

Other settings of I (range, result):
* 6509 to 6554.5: 27.8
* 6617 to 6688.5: 27.4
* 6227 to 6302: 24.2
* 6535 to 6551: 29.7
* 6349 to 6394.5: 25.9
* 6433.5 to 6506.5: 27.1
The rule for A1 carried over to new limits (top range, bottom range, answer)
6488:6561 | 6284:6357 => 1.14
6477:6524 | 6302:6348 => 1.16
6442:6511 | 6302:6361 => 1.13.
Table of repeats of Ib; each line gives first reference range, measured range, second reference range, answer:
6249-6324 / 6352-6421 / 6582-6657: -1.45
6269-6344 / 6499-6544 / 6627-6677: -3.20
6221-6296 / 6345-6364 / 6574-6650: -0.52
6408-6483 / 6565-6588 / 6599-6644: -3.94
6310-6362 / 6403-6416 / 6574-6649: 0.02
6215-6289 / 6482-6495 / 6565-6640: 0.60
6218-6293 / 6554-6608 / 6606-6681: -4.53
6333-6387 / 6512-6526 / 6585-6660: -0.67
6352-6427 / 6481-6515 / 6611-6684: -3.25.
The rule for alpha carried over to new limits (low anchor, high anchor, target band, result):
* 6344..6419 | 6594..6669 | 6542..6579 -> -1.7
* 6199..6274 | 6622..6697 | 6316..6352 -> -1.7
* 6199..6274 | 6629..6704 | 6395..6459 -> -2.6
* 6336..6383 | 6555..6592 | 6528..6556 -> 2.7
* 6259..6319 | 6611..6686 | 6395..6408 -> -0.1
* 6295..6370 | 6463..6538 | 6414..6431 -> 0.0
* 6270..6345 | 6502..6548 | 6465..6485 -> 0.1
